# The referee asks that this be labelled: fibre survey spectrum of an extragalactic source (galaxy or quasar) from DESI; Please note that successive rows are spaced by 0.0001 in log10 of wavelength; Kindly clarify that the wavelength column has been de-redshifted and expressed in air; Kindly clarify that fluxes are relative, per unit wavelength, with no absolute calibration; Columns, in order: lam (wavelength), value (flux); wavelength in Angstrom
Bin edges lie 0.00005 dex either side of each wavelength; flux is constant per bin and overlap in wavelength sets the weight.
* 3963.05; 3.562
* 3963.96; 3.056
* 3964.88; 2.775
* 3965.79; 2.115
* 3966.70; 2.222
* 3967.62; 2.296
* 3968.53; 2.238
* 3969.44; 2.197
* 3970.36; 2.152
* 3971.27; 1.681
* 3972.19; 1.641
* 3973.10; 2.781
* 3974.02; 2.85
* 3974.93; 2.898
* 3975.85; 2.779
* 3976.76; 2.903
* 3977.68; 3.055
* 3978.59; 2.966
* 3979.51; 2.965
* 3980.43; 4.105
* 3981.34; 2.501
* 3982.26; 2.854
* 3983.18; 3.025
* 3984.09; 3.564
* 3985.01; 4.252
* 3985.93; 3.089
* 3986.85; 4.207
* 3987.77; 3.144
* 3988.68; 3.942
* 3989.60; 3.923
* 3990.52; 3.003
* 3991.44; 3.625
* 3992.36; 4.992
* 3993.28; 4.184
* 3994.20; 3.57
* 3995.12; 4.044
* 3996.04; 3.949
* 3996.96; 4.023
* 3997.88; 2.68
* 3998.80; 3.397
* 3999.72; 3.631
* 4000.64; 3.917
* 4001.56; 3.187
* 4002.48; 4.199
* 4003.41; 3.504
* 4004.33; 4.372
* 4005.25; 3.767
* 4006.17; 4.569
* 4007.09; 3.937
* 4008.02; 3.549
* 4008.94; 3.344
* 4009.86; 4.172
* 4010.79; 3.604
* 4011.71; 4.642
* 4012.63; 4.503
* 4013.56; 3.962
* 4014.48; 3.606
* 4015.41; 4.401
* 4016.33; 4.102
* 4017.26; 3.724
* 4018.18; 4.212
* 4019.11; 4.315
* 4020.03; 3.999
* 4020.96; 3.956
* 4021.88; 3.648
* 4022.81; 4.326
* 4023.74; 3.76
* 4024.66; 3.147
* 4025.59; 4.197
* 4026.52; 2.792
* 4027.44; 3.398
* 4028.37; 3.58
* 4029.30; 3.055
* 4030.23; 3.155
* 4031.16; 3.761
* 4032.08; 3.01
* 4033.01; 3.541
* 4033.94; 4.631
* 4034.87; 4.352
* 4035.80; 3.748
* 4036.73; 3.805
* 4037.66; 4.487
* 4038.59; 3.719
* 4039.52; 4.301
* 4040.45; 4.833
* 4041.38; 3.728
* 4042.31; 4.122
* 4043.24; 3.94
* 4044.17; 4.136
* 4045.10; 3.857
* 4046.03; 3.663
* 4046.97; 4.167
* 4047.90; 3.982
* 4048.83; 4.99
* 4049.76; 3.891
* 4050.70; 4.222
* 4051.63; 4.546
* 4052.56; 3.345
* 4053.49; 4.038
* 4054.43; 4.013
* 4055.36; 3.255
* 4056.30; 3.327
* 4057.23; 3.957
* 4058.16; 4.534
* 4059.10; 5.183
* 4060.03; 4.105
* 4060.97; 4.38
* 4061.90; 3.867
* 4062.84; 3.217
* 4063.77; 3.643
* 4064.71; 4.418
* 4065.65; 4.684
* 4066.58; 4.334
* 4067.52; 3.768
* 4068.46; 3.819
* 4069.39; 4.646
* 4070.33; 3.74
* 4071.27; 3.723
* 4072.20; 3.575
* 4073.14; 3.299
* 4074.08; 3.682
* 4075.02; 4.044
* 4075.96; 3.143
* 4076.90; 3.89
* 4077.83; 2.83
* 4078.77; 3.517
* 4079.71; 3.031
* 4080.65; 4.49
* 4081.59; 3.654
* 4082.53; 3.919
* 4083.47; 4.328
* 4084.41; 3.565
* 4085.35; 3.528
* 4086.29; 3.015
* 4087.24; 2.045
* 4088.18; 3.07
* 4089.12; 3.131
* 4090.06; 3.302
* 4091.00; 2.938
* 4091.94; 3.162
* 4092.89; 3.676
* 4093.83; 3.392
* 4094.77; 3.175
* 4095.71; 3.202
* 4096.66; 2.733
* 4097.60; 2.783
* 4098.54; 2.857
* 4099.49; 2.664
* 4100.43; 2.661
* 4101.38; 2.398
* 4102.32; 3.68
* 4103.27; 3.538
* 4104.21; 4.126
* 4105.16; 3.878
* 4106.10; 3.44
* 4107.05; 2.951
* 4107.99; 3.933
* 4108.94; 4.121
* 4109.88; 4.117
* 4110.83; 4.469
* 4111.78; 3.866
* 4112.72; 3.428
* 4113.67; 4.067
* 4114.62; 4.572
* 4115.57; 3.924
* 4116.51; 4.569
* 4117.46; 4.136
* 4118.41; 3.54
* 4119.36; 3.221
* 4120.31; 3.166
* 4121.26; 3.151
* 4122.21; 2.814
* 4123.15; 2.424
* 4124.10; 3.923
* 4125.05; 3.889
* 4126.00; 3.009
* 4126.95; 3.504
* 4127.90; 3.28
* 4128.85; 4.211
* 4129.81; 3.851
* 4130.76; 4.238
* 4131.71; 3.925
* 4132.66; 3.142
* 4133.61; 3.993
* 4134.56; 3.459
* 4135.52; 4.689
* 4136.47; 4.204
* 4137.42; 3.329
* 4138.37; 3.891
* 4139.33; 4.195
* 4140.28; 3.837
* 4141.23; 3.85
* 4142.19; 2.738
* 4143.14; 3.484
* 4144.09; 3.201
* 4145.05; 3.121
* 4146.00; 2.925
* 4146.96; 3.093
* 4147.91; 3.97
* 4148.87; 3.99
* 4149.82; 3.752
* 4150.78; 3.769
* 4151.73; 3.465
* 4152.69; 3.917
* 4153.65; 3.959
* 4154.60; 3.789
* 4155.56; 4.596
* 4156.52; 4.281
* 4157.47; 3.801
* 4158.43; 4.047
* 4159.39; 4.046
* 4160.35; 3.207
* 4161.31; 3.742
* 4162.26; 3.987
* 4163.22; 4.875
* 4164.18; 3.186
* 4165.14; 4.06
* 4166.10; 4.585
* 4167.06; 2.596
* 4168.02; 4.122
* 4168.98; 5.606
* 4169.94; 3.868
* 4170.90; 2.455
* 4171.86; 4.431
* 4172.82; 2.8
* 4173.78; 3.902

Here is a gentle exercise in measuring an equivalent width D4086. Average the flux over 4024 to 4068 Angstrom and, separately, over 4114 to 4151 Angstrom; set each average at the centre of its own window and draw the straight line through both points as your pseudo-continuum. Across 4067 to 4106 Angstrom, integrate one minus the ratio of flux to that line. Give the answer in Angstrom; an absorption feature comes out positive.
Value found 4.0 Angstrom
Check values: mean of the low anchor 3.93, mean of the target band 3.41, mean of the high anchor 3.64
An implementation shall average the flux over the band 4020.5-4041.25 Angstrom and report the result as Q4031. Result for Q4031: 3.78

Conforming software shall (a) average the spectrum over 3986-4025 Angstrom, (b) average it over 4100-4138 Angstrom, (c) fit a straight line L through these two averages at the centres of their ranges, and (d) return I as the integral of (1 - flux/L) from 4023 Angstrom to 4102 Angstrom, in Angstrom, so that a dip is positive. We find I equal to 1.9 Angstrom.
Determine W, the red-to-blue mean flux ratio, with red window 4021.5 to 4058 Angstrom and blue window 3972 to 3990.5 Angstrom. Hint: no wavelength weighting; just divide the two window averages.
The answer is 1.21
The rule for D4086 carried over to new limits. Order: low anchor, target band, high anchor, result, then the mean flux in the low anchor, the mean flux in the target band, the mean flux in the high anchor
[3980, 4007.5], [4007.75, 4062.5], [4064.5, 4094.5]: -4.4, 3.71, 3.94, 3.59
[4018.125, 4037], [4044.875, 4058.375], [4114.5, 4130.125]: -1.1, 3.72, 3.98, 3.57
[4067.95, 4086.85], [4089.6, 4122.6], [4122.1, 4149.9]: 1.4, 3.66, 3.48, 3.61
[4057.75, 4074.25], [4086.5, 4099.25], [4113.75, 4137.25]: 2.8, 4.04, 3.03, 3.7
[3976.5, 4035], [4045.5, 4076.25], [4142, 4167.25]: -2.2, 3.71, 3.98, 3.74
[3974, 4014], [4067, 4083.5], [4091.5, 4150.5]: -0.6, 3.63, 3.71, 3.56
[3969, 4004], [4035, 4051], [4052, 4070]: -1.0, 3.3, 4.1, 4.03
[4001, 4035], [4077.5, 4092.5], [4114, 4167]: 1.7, 3.83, 3.35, 3.73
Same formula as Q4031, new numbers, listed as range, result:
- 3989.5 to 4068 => 3.92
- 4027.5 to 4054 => 3.94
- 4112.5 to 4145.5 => 3.66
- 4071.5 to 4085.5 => 3.64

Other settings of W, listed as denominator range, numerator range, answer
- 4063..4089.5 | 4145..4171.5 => 1.05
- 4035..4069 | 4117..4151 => 0.88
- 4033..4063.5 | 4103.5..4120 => 0.96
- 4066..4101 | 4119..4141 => 1.06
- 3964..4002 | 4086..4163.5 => 1.13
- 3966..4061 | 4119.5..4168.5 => 1.01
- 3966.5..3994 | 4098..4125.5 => 1.16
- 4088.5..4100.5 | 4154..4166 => 1.30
